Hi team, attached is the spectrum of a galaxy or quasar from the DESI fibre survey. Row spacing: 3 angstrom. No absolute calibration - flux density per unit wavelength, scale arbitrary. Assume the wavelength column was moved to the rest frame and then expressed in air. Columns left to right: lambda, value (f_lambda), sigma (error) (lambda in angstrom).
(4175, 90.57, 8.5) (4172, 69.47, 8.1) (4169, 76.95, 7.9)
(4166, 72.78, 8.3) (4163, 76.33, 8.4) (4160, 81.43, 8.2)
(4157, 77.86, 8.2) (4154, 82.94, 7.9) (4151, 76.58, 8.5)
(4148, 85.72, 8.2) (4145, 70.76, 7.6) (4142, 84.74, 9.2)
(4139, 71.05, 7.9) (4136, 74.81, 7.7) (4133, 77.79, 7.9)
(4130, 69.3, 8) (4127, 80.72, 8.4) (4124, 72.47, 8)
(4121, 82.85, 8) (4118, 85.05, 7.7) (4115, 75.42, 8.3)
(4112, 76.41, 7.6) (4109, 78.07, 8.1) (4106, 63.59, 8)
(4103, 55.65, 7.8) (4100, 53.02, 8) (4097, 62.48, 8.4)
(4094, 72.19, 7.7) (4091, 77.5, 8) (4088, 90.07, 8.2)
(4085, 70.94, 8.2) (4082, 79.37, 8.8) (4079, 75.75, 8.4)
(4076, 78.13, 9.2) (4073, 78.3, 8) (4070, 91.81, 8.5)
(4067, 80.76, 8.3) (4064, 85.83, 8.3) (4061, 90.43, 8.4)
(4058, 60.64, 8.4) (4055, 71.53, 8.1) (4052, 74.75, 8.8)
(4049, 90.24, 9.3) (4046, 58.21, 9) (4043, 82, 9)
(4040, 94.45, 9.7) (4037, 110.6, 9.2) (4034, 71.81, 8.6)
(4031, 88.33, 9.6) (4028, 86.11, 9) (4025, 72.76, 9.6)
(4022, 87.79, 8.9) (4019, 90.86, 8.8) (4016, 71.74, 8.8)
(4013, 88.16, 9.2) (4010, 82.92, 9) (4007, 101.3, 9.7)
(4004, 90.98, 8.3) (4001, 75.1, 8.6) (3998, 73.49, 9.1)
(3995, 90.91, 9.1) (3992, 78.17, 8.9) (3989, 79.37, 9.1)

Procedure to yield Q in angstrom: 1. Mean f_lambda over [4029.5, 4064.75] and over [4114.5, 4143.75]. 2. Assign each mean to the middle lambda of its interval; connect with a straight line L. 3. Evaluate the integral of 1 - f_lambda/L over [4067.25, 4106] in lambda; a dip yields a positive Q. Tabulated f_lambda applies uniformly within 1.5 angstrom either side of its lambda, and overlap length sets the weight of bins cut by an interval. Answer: 2.9 angstrom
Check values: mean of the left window 81.5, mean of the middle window 73.6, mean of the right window 77.4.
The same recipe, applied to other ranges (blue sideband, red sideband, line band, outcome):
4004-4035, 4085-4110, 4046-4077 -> -1.25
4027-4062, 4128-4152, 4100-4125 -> 1.72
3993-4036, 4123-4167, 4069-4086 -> 0.37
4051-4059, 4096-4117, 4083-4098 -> -1.68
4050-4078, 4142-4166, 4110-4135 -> 0.48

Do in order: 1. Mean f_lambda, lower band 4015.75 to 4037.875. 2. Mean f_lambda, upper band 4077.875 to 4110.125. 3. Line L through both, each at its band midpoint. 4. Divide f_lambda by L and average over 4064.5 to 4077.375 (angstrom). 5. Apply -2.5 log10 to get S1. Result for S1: -0.10 mag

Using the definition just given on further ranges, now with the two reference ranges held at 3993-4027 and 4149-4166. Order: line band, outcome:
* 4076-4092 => 0.04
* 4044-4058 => 0.14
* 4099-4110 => 0.28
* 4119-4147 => 0.04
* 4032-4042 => -0.11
